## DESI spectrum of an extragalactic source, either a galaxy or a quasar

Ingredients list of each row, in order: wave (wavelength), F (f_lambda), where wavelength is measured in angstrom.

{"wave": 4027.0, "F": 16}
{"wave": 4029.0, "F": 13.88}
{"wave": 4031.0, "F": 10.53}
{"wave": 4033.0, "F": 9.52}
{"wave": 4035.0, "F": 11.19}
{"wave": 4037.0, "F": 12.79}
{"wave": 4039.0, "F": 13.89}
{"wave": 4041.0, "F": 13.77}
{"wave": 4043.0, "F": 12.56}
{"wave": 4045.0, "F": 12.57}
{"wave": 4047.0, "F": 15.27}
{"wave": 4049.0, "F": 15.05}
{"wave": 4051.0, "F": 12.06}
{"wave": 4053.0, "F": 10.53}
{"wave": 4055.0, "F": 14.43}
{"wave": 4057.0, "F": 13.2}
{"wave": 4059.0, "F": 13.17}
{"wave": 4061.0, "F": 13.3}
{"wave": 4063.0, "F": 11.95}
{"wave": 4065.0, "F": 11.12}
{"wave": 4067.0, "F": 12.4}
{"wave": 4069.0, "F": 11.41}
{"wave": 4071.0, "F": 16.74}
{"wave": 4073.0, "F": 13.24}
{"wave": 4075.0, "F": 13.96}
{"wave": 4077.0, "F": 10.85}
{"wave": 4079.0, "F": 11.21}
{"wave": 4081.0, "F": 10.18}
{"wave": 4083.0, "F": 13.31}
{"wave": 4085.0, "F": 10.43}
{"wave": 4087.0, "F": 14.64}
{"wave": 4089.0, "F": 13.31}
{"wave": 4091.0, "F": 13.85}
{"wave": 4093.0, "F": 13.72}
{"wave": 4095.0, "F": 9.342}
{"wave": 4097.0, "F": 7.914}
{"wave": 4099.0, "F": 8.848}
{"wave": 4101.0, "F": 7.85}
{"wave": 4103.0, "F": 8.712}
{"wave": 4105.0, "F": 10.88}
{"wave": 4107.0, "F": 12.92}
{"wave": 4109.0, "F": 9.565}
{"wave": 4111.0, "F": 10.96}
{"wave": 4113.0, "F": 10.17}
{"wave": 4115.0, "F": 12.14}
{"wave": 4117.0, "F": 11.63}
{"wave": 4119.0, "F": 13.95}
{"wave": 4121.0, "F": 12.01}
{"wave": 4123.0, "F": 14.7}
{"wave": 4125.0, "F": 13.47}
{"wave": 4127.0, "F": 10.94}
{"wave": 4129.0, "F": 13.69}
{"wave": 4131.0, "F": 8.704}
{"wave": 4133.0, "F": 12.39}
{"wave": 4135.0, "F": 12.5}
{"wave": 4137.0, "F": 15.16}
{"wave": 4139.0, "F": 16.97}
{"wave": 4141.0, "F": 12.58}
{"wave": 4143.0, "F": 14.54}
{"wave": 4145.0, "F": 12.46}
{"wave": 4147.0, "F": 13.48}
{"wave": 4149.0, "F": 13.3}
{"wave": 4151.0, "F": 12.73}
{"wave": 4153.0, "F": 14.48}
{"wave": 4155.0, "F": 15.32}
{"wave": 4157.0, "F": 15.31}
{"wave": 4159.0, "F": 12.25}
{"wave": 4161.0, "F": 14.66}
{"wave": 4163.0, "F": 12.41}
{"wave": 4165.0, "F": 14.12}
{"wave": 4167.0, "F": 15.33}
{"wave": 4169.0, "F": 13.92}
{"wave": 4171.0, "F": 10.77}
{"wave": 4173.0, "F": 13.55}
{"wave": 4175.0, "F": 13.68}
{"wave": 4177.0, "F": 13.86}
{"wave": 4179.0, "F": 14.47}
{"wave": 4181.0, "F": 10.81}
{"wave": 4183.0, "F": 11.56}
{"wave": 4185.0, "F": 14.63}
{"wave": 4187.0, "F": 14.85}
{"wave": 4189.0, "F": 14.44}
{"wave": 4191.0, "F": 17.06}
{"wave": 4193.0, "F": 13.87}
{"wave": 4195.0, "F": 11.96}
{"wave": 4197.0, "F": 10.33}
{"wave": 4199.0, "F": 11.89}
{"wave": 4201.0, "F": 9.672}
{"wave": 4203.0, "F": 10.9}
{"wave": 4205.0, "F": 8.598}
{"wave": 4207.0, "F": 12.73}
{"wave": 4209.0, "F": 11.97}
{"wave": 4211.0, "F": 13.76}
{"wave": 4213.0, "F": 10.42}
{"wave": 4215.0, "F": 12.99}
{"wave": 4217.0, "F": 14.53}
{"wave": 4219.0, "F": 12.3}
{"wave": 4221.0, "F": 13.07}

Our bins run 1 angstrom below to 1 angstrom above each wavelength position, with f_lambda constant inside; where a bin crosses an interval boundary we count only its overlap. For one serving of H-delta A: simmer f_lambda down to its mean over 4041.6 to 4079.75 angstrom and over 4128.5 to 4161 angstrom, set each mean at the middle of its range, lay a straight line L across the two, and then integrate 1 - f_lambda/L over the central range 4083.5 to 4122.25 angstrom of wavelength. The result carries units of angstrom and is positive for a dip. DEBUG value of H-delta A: 5.8 angstrom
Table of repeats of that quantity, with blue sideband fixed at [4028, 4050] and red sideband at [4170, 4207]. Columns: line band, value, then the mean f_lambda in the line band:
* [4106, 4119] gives 1.30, 11.4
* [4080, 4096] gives 0.51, 12.3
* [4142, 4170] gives -2.71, 13.9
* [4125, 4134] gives 0.73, 11.7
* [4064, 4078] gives -0.05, 12.8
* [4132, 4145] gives -1.25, 13.9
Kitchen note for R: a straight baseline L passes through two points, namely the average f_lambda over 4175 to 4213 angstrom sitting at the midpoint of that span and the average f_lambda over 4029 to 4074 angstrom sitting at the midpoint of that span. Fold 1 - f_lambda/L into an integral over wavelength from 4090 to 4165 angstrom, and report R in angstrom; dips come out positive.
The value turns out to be 1.9 angstrom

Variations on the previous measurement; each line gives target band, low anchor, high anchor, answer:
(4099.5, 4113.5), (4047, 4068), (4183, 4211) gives 2.9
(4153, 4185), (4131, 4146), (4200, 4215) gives -2.7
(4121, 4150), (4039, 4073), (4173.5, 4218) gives -0.6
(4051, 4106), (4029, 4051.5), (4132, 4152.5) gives 5.0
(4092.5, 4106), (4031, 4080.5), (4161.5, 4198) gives 3.6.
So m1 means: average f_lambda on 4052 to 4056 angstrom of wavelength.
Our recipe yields 12.5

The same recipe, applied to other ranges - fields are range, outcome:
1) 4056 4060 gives 13.2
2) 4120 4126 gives 13.4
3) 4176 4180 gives 14.2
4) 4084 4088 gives 12.5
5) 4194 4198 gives 11.1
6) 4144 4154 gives 13.3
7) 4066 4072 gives 13.5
